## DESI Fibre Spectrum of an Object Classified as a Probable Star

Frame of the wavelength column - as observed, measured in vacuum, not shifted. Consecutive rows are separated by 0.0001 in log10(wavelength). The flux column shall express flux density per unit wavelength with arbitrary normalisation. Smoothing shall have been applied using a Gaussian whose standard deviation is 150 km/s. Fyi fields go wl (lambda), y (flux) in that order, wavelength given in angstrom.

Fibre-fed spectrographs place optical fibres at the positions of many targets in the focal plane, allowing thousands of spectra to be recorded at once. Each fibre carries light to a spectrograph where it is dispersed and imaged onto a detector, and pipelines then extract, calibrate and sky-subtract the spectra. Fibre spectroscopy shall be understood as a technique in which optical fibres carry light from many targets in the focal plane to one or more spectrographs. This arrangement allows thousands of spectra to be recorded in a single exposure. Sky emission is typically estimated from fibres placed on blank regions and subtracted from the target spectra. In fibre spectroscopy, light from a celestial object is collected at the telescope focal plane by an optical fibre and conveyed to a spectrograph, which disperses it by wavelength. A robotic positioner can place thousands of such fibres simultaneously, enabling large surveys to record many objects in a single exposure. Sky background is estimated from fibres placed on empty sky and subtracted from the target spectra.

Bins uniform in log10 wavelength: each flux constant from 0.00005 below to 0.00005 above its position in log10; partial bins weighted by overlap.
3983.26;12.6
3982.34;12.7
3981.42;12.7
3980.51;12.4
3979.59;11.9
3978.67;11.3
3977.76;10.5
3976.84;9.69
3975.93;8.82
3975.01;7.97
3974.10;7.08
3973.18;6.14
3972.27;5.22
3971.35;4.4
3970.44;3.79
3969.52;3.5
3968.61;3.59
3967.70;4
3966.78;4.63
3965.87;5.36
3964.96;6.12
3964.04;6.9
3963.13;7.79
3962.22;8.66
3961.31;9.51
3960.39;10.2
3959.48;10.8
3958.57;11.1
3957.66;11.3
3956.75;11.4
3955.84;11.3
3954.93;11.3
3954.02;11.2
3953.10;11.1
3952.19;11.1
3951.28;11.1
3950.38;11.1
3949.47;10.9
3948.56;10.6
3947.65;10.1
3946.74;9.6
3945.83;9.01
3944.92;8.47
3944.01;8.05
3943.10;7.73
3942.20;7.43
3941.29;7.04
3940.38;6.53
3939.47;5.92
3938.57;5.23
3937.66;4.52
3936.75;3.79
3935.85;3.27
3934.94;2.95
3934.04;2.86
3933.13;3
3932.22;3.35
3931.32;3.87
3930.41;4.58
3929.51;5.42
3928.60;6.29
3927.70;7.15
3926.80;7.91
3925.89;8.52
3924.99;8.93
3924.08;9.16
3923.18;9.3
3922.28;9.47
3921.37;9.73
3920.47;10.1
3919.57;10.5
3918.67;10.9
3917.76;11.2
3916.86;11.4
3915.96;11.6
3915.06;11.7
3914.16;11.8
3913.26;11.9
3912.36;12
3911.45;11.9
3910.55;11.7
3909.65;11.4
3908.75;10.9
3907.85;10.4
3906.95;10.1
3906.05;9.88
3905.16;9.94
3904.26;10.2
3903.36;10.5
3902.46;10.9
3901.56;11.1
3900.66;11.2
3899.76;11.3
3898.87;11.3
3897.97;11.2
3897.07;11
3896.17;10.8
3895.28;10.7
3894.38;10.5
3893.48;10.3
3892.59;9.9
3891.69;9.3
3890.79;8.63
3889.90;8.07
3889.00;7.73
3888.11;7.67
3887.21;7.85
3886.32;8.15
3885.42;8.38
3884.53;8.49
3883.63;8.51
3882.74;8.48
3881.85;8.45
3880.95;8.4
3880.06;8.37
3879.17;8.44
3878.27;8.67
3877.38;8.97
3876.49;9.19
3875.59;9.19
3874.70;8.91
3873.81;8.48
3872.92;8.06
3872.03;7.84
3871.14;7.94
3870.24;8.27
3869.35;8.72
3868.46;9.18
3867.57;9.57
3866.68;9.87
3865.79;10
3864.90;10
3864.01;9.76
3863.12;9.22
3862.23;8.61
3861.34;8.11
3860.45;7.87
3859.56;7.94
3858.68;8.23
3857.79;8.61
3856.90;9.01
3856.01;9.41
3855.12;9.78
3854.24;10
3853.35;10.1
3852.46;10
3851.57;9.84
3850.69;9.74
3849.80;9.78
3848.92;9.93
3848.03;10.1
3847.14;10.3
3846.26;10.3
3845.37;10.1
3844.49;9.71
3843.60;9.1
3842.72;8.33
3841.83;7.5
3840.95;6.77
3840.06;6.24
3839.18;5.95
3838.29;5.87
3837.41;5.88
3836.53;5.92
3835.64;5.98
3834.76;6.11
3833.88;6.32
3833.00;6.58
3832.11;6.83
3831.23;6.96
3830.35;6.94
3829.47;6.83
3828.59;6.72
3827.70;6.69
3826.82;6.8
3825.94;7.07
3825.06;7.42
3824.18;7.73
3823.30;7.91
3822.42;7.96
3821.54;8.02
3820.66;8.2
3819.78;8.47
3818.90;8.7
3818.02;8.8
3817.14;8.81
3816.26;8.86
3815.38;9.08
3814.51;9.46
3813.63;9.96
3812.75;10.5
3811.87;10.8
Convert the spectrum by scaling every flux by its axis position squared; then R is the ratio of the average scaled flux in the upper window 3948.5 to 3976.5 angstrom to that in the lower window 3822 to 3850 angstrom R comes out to 1.2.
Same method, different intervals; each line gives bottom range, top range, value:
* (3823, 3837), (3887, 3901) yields 1.50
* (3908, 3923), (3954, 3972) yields 0.71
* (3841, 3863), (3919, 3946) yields 0.75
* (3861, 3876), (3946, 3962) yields 1.26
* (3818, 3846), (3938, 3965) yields 1.35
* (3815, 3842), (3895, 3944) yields 1.27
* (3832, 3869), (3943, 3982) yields 1.09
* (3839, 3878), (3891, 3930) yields 1.17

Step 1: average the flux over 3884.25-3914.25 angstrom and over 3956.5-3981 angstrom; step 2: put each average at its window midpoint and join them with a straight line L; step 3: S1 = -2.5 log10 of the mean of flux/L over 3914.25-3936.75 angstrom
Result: 0.230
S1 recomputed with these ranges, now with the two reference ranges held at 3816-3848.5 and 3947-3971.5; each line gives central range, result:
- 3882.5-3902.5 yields -0.181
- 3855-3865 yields -0.123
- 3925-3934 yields 0.443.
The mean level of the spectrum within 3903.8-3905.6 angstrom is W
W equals 10.1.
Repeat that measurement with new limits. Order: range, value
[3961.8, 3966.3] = 6.96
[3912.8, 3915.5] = 11.8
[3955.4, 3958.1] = 11.3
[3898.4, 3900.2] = 11.3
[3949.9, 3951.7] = 11.2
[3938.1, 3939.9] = 5.57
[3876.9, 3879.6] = 8.7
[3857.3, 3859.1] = 8.42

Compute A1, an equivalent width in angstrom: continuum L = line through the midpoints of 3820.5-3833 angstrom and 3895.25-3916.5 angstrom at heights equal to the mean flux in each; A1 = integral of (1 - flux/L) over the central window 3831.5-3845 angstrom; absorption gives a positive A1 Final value 1.60 angstrom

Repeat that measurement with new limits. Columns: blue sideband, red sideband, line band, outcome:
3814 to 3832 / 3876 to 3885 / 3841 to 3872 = -3.5 angstrom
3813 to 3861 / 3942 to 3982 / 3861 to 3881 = -1.2 angstrom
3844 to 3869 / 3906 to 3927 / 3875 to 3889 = 2.1 angstrom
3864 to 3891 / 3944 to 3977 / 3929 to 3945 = 6.3 angstrom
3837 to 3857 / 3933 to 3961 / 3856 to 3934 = -4.6 angstrom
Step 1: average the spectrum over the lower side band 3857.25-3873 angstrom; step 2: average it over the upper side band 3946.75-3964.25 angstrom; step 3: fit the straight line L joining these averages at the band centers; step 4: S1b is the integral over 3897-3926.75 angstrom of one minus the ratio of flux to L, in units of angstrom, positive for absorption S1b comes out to -3.2 angstrom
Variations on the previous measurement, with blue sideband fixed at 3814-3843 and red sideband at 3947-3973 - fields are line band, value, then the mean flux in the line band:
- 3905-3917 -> -4.7 angstrom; 11.2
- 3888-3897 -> -1.8 angstrom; 9.5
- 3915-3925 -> -2.7 angstrom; 10.3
